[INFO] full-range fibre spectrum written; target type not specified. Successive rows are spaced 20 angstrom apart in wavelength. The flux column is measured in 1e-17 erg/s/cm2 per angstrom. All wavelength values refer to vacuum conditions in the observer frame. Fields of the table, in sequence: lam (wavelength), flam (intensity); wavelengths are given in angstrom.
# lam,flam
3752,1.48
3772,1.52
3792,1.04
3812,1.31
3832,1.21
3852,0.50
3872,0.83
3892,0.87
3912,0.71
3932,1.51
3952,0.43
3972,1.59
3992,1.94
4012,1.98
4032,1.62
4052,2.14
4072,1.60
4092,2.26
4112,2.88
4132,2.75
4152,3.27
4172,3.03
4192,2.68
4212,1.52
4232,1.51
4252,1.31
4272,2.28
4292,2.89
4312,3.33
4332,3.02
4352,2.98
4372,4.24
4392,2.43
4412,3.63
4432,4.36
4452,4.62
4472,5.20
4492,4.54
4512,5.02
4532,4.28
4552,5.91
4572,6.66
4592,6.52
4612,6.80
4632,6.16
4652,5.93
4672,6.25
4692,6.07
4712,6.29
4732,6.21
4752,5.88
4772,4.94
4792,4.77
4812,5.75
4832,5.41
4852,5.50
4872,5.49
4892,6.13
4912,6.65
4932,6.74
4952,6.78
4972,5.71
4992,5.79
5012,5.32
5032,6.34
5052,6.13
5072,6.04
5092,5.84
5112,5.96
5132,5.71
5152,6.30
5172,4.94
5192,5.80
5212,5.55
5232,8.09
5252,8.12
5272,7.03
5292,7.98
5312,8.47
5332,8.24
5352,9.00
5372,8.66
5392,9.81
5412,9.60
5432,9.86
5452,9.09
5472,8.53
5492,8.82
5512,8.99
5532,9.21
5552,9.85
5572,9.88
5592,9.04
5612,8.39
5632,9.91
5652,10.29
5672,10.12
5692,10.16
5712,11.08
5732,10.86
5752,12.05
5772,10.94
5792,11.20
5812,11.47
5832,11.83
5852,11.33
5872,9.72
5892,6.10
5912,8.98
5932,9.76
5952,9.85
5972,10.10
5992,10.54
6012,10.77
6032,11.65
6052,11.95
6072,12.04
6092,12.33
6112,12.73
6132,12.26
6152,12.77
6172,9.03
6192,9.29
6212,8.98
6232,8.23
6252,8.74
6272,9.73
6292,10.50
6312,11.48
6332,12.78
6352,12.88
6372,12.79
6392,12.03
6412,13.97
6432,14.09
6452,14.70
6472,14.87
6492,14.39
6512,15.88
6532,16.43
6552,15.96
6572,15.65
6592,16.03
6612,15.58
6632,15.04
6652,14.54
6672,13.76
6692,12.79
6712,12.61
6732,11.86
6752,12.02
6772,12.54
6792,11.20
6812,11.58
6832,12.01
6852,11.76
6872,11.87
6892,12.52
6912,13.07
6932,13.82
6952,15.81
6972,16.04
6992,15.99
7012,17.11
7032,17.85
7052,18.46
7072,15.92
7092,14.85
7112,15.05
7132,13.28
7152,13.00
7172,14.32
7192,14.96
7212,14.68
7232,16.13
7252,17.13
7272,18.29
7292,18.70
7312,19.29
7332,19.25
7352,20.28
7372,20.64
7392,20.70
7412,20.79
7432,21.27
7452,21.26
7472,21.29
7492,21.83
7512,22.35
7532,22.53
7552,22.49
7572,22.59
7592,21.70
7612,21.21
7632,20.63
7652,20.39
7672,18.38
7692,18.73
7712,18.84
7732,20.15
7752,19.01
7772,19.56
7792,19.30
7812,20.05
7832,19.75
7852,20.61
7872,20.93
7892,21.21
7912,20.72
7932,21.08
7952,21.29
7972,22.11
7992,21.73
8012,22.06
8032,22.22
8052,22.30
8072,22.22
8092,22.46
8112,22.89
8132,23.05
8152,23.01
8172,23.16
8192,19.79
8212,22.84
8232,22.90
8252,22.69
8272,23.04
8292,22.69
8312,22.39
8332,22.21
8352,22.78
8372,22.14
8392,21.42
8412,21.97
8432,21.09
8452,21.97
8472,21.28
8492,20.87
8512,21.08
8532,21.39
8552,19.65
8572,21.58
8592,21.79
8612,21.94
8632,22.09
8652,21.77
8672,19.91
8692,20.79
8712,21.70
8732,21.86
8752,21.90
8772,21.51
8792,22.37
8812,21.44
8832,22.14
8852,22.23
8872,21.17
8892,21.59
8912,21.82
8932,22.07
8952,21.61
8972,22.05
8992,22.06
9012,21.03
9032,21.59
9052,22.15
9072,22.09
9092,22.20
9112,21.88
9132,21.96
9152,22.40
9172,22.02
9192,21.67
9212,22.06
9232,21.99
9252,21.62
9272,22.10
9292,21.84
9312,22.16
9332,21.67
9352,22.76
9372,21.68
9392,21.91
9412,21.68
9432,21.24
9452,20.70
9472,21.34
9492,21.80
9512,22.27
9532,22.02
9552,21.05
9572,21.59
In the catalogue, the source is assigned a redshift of 0.00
